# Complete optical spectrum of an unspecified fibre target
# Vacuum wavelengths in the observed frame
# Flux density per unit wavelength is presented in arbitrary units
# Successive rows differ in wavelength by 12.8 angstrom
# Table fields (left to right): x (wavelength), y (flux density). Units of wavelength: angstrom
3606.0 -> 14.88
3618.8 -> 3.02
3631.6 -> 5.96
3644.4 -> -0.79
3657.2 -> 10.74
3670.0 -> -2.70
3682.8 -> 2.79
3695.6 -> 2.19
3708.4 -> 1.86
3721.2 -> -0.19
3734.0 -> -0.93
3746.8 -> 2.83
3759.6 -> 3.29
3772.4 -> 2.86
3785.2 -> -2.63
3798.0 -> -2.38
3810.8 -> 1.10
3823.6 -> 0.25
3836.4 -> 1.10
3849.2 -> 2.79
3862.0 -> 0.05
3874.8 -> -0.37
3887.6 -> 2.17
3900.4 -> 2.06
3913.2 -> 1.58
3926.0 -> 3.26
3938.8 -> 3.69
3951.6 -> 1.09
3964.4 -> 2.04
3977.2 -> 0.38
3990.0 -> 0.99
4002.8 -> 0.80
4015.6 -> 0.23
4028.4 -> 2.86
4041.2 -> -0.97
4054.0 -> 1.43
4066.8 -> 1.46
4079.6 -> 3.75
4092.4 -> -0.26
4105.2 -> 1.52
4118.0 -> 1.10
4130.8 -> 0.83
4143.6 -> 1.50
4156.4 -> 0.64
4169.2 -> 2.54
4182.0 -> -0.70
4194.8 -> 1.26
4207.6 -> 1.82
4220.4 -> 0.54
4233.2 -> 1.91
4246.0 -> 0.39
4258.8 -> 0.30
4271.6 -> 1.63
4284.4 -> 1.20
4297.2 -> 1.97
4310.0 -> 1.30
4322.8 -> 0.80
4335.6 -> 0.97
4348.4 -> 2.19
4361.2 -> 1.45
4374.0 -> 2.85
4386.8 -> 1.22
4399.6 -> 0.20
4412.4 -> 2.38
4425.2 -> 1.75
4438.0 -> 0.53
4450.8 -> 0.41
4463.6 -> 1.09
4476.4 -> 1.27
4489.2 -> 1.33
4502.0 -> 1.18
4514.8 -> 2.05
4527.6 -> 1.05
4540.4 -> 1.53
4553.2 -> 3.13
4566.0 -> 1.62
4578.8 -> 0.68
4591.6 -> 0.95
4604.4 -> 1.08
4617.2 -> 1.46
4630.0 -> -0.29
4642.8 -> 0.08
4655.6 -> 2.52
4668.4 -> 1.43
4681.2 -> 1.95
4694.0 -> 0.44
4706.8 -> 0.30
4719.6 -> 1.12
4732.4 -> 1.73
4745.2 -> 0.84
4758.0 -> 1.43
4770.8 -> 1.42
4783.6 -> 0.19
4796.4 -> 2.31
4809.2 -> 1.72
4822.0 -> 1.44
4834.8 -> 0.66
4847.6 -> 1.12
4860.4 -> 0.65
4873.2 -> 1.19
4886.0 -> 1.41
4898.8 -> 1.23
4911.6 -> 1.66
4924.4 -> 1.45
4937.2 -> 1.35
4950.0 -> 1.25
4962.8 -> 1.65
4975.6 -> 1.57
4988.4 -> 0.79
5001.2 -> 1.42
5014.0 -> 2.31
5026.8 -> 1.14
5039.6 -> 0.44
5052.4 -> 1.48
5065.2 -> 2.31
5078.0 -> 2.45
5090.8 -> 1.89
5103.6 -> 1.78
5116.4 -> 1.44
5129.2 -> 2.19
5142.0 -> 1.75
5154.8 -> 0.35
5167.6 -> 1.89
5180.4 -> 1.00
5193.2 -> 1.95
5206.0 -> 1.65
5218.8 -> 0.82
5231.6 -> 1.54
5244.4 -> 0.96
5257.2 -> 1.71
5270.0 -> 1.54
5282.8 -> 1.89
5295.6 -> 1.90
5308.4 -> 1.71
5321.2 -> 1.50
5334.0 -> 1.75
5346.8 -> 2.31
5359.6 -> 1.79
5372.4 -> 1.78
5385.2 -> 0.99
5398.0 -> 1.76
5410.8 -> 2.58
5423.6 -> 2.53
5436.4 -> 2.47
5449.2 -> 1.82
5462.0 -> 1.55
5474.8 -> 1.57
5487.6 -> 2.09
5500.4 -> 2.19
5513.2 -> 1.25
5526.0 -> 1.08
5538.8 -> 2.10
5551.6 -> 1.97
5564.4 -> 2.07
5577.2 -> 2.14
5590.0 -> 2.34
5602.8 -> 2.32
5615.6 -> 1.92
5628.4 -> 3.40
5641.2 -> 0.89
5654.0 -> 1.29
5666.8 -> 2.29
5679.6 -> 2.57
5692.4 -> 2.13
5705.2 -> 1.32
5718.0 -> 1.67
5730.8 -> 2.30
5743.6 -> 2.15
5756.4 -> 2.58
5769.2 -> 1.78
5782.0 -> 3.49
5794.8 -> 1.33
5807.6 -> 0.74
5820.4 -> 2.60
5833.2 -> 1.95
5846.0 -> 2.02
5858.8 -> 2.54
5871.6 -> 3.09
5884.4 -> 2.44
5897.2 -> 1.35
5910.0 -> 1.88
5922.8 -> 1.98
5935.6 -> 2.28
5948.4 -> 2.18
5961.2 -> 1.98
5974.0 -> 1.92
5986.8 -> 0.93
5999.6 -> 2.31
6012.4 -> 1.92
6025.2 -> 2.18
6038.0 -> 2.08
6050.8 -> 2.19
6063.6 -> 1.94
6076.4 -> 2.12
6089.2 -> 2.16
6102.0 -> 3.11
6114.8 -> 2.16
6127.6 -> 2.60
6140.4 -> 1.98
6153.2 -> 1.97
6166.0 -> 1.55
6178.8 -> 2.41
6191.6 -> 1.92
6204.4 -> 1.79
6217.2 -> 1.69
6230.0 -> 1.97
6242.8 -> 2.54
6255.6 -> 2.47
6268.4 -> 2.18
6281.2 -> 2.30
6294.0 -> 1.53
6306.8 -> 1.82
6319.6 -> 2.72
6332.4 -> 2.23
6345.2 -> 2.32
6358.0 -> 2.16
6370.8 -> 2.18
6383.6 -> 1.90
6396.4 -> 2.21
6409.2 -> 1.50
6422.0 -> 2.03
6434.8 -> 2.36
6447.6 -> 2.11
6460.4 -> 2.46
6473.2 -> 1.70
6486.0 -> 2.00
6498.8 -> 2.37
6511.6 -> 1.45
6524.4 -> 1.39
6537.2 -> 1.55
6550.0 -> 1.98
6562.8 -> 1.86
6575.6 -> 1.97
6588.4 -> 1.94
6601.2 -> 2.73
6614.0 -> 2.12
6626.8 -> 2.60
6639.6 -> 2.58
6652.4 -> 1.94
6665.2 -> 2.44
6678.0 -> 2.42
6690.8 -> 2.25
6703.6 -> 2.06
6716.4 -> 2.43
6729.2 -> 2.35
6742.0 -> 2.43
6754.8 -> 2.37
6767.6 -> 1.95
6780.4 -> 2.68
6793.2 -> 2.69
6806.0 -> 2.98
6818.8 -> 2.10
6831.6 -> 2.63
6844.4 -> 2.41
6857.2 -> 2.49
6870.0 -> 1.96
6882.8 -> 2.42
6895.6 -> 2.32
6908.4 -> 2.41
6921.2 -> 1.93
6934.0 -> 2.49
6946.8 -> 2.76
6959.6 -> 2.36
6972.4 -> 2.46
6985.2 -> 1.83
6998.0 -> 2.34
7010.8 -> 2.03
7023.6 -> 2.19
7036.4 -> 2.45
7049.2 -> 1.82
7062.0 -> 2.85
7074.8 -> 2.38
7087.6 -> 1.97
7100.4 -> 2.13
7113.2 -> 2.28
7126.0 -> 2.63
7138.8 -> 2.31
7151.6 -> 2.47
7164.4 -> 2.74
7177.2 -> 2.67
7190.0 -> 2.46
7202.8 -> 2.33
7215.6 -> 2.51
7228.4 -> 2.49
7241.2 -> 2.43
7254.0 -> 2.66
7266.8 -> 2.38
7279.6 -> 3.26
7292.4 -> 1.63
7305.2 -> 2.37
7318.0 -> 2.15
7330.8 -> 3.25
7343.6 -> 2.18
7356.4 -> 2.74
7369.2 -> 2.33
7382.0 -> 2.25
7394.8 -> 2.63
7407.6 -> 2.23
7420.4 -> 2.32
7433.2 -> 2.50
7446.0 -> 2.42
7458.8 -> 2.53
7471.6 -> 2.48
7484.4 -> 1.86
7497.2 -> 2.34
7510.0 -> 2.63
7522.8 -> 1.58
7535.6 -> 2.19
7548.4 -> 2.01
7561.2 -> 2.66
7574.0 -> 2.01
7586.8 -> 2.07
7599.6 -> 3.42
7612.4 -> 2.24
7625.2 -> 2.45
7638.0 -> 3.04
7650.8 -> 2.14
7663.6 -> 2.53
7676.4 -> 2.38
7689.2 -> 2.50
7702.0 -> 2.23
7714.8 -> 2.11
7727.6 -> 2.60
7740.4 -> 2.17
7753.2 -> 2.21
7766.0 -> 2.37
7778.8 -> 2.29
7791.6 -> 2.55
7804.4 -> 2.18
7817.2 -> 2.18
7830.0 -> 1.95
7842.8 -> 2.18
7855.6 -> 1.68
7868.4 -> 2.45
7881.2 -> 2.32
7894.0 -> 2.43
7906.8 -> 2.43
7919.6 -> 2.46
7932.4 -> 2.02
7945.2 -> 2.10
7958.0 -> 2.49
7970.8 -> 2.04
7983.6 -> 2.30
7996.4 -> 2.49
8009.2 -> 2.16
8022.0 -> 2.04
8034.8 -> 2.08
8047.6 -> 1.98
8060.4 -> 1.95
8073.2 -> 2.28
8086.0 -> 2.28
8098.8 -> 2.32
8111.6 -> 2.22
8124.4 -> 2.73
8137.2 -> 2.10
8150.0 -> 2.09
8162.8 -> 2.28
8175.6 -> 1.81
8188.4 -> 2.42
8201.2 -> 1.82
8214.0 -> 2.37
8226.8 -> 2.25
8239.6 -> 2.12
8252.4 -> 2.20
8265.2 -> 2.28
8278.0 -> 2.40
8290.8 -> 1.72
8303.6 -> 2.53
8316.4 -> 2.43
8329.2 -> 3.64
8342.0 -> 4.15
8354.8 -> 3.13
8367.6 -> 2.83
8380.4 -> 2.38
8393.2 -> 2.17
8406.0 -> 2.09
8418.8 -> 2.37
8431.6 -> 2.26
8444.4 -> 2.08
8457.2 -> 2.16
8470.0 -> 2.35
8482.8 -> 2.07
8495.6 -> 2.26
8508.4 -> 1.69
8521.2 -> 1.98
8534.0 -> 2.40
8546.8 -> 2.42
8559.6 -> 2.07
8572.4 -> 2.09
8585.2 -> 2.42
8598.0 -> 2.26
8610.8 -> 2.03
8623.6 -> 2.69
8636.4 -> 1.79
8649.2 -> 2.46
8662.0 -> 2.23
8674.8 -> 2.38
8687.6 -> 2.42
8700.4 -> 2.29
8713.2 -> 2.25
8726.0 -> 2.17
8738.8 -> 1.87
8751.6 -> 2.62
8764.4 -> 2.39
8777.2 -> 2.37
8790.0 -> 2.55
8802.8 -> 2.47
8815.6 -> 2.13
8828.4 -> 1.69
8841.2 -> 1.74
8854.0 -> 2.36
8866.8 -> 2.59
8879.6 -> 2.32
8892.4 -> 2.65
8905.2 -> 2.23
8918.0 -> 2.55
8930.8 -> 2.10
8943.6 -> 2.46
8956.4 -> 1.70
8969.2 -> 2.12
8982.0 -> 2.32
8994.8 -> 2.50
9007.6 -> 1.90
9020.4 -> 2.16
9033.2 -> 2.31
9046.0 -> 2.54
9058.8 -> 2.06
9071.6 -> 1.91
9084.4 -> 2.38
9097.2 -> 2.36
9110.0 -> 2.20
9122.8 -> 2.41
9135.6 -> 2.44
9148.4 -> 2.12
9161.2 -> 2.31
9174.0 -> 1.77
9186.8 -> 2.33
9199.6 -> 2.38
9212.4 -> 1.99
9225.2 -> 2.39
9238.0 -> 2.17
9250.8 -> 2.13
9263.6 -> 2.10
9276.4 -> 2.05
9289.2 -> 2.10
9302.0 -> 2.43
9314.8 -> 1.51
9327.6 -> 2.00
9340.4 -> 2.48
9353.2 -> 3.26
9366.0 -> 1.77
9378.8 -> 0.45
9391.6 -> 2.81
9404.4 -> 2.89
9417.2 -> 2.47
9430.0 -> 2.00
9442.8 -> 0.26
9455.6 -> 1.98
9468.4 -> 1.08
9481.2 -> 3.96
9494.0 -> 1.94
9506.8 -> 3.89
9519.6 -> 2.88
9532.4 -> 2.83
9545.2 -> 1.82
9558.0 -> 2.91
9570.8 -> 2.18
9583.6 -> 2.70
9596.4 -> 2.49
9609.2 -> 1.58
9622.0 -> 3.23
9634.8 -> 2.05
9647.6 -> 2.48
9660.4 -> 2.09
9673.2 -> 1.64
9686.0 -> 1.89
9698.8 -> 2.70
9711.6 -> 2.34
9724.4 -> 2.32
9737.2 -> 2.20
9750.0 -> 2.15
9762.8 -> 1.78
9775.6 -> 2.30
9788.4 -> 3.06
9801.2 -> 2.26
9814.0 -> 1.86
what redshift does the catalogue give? 0.270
